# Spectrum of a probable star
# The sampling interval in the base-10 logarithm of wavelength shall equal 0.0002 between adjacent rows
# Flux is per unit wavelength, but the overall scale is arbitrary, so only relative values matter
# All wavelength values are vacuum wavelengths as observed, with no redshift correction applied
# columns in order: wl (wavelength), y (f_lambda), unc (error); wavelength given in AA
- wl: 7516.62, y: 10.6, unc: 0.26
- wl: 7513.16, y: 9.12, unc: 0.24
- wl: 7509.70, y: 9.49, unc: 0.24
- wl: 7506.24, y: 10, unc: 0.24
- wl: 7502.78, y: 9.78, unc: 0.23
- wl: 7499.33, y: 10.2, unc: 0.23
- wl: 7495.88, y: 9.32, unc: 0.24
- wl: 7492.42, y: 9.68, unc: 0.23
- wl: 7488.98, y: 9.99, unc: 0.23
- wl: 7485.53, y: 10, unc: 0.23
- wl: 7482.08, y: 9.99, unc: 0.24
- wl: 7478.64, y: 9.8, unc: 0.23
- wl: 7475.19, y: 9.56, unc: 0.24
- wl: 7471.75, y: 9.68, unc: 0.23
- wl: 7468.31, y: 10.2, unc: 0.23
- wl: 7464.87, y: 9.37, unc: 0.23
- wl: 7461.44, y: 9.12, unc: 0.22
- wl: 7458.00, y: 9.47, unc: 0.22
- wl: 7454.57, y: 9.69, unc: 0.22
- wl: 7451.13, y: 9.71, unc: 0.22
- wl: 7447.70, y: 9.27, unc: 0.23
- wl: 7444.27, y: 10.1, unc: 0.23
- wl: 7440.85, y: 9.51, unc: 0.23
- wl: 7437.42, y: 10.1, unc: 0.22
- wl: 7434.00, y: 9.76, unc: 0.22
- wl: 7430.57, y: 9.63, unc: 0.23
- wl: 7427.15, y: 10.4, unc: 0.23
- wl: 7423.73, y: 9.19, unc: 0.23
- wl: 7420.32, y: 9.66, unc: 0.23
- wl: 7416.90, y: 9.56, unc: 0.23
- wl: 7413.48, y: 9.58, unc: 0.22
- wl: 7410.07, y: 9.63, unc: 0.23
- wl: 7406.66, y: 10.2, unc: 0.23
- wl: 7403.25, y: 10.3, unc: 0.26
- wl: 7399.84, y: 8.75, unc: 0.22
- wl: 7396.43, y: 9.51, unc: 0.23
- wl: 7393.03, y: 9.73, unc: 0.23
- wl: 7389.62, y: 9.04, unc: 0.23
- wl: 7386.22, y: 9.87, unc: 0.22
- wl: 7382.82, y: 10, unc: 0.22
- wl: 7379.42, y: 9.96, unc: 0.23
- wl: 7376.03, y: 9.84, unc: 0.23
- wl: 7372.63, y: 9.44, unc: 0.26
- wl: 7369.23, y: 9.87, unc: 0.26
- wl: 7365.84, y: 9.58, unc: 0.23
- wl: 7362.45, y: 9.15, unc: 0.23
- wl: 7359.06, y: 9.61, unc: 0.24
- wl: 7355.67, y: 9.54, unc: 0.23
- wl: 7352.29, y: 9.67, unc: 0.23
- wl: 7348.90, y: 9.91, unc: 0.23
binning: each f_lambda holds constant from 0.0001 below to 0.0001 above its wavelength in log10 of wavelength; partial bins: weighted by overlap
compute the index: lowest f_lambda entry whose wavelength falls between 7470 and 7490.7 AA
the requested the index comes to 9.56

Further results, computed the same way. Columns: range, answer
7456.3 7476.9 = 9.12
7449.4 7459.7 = 9.47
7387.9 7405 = 8.75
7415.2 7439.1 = 9.19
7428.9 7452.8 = 9.27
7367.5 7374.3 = 9.44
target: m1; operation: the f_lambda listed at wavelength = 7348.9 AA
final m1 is 9.91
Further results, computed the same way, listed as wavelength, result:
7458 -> 9.47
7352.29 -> 9.67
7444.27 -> 10.1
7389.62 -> 9.04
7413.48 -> 9.58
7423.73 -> 9.19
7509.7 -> 9.49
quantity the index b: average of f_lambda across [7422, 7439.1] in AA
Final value 9.82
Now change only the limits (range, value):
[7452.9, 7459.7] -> 9.58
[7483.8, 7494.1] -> 9.89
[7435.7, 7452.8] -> 9.74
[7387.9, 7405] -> 9.47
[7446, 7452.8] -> 9.49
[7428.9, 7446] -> 9.82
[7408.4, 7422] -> 9.6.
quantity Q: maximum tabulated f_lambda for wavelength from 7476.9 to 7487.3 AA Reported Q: 10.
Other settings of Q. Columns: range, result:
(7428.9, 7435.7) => 9.76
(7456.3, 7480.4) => 10.2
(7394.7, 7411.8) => 10.3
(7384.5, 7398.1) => 9.87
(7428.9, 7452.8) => 10.1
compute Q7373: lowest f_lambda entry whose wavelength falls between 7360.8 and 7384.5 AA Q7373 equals 9.15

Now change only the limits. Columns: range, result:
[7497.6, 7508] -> 9.78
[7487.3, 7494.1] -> 9.68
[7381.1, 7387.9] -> 9.87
